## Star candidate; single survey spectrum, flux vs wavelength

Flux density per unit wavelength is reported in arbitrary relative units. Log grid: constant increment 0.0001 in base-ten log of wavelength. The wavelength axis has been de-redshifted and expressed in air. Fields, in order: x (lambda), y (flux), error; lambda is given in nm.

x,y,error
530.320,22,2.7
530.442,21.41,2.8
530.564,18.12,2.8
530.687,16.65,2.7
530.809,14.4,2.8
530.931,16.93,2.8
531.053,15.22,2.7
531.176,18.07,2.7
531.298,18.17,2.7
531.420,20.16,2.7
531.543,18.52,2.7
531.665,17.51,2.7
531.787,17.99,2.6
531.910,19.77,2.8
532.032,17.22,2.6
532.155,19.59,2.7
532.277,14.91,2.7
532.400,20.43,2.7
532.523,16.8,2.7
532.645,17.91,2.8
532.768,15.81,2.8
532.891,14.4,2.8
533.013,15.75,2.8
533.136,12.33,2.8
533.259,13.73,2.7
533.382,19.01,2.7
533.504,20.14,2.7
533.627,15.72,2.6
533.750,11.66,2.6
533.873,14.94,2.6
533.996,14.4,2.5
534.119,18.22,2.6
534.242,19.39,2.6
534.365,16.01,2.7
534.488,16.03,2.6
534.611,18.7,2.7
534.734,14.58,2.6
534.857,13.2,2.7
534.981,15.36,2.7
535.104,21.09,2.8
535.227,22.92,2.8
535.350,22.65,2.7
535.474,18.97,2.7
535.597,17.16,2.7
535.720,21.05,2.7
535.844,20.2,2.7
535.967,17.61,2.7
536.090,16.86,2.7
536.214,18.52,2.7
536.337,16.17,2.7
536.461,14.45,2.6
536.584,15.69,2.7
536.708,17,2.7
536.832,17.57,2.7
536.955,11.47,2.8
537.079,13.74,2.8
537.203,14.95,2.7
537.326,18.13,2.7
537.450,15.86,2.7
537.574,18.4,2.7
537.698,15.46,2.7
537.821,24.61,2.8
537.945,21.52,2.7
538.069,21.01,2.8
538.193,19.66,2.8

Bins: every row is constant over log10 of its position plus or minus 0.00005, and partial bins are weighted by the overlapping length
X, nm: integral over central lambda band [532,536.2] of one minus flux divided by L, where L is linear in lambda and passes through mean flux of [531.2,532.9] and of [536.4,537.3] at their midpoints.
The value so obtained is -0.14 nm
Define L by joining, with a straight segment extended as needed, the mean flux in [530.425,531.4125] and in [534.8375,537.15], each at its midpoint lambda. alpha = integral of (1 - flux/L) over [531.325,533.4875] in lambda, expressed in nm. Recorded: 0.02 nm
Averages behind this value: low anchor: 17.3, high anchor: 17.5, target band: 17.2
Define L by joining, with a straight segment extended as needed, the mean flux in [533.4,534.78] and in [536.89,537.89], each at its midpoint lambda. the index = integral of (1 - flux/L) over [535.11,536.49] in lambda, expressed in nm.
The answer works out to -0.20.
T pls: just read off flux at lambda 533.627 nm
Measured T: 15.72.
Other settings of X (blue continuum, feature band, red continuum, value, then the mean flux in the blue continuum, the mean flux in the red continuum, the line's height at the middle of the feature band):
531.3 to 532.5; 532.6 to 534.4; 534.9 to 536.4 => 0.26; 18.4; 19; 18.6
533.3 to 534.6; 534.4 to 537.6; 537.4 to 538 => 0.14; 16.6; 19.2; 18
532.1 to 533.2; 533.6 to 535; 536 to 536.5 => 0.07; 16.4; 16.7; 16.5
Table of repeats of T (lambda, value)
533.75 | 11.66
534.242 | 19.39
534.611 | 18.7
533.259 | 13.73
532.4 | 20.43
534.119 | 18.22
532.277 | 14.91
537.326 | 18.13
